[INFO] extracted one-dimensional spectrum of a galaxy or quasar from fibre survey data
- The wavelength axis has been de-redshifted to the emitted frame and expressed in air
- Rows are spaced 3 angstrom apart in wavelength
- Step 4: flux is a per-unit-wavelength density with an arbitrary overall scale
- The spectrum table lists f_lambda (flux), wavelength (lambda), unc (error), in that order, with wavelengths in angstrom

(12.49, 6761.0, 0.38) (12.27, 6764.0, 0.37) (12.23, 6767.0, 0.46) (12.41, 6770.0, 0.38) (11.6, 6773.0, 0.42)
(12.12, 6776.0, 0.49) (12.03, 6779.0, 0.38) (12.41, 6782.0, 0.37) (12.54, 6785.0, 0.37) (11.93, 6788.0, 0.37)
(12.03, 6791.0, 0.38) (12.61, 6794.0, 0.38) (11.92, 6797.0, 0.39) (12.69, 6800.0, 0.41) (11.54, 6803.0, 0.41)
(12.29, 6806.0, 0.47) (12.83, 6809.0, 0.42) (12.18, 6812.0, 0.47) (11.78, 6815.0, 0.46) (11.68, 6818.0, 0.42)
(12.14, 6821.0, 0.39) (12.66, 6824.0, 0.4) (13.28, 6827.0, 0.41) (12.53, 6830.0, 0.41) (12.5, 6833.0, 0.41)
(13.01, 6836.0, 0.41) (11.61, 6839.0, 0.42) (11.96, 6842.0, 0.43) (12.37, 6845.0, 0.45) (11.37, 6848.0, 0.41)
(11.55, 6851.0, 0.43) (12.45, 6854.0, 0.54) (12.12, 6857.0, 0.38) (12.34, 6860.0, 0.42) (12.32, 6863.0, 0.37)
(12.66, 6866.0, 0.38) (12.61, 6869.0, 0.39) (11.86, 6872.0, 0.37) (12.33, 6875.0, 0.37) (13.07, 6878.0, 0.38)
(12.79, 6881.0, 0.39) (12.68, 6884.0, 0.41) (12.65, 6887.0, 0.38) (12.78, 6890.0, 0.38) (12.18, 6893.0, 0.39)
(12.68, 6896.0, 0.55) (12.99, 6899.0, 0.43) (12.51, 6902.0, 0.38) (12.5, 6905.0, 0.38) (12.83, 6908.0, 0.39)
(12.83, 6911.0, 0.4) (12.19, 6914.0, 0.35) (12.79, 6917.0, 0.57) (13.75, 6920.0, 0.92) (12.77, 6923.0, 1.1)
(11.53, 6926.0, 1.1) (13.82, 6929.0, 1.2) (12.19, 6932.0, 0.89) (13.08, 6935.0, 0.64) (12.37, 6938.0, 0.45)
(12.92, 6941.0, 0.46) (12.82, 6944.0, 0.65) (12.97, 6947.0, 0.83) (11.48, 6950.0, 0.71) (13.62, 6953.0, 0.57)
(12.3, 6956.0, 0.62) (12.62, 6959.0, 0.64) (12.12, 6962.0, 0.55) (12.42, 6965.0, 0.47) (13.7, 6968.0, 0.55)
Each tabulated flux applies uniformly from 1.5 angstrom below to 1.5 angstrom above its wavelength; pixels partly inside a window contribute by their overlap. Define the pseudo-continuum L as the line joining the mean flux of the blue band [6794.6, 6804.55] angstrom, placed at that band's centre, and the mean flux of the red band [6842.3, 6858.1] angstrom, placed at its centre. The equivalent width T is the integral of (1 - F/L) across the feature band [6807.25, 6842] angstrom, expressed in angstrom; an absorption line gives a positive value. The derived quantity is -0.9 angstrom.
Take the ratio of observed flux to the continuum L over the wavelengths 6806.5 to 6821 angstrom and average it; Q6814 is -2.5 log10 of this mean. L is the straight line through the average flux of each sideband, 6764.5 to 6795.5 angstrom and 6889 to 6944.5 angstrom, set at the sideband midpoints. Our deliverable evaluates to 0.017 mag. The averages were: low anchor 12.2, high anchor 12.7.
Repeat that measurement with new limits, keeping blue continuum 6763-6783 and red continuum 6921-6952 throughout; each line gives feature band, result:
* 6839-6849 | 0.042 mag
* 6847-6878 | 0.017 mag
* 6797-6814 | -0.001 mag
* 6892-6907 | -0.006 mag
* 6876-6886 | -0.030 mag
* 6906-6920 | -0.018 mag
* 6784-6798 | -0.001 mag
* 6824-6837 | -0.042 mag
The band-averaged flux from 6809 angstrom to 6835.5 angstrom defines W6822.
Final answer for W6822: 12.4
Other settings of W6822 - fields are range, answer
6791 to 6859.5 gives 12.2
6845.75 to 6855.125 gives 11.8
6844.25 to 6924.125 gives 12.5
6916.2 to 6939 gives 12.8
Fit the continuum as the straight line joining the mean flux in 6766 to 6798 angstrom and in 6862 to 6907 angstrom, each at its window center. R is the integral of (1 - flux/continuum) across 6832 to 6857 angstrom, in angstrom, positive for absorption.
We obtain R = 0.7 angstrom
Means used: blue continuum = 12.2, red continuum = 12.6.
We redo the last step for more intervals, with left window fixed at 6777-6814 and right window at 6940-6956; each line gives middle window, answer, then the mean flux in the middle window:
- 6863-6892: -0.2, 12.6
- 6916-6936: -0.3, 12.8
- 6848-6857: 0.4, 11.9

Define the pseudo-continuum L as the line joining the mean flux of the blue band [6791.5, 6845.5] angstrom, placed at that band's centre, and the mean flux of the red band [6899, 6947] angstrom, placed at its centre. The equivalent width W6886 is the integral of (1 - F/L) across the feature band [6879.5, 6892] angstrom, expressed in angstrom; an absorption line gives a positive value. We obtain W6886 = -0.1 angstrom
